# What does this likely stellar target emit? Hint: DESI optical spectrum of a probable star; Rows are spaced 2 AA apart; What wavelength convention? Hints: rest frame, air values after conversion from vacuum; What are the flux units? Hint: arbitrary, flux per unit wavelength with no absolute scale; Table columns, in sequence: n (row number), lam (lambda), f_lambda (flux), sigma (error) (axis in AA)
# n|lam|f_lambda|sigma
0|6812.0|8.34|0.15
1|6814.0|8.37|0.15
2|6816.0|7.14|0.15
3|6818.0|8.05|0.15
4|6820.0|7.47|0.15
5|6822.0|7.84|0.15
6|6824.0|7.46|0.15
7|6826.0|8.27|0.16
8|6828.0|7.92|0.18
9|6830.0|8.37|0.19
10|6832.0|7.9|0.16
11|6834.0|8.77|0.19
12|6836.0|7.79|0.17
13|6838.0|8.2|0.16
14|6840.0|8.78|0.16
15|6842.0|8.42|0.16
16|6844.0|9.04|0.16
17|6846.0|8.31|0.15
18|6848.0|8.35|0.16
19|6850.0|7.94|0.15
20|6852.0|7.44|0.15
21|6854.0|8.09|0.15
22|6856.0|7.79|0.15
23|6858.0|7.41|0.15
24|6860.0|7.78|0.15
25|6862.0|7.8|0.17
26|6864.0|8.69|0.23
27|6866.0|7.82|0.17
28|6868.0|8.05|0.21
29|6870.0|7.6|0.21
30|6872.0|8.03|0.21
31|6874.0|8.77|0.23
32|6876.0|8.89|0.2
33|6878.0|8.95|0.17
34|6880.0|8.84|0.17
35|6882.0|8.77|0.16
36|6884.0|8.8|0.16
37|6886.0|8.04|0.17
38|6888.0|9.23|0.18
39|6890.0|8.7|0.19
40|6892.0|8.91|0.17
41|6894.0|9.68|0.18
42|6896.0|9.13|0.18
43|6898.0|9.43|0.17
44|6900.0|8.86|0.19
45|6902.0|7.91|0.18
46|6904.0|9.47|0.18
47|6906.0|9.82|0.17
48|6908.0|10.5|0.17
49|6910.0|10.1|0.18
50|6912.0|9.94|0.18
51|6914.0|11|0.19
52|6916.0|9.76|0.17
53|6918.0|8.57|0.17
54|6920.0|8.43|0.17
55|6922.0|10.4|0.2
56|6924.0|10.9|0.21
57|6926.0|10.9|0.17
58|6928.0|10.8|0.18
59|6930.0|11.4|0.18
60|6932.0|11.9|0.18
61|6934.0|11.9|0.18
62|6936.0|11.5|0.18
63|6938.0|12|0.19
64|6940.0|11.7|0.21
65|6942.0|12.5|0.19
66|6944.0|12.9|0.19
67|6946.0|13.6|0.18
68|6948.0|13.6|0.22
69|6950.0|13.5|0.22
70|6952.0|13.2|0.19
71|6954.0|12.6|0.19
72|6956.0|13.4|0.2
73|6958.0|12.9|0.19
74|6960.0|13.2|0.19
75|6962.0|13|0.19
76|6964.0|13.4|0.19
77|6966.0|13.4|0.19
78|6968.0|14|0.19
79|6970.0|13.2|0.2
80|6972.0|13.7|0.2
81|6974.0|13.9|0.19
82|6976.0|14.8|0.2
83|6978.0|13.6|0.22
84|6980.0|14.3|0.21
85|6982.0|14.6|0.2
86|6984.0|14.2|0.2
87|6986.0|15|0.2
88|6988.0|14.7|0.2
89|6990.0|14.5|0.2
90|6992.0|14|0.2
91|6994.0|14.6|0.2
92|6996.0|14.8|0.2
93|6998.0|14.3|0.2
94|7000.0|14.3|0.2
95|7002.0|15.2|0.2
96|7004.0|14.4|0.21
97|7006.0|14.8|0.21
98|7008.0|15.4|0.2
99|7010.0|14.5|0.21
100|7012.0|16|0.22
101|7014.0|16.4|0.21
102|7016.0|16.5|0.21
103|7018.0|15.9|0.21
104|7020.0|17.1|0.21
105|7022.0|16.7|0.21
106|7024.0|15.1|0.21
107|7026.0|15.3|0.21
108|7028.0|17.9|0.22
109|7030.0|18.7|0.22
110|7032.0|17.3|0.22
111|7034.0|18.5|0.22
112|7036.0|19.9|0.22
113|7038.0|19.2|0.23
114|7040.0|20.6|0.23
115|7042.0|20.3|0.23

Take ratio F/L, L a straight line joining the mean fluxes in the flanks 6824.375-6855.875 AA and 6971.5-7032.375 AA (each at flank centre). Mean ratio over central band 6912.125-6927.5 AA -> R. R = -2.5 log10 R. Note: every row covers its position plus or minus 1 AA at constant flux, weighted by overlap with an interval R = 0.166 mag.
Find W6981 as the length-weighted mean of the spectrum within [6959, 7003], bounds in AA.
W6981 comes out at 14.1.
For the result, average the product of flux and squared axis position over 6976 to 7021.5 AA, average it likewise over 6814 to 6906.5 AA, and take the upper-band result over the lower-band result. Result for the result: 1.86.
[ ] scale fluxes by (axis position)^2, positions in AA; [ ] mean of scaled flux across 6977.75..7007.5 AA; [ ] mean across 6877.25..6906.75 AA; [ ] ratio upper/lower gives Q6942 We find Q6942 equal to 1.7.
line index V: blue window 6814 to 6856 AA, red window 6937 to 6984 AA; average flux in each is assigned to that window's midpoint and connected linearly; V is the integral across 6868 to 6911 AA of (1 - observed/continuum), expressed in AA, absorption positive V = 5.9 AA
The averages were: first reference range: 8.08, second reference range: 13.4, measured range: 8.95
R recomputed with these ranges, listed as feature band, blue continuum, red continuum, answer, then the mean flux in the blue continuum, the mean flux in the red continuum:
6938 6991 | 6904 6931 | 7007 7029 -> -0.054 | 10.2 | 16.1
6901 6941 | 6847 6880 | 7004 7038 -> 0.080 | 8.11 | 16.6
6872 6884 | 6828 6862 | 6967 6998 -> 0.098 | 8.13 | 14.3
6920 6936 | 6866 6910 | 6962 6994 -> 0.017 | 8.88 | 14.1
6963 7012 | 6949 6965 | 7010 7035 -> 0.032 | 13.1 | 16.7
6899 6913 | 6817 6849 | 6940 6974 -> 0.173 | 8.18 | 13.2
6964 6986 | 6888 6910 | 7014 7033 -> -0.014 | 9.28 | 16.7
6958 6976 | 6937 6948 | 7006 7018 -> 0.016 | 12.6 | 15.7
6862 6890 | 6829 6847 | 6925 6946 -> 0.150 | 8.4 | 11.8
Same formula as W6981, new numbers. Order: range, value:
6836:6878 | 8.17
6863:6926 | 9.13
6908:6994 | 12.5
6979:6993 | 14.5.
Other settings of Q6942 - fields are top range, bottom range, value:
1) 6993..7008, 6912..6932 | 1.46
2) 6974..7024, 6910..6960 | 1.31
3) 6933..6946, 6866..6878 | 1.50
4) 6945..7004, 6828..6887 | 1.75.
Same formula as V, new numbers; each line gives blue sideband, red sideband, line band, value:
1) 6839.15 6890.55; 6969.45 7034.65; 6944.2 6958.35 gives -0.6 AA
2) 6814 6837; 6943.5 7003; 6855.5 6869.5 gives 2.3 AA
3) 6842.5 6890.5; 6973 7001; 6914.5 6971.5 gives 0.5 AA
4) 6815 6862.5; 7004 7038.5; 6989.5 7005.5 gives 1.1 AA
